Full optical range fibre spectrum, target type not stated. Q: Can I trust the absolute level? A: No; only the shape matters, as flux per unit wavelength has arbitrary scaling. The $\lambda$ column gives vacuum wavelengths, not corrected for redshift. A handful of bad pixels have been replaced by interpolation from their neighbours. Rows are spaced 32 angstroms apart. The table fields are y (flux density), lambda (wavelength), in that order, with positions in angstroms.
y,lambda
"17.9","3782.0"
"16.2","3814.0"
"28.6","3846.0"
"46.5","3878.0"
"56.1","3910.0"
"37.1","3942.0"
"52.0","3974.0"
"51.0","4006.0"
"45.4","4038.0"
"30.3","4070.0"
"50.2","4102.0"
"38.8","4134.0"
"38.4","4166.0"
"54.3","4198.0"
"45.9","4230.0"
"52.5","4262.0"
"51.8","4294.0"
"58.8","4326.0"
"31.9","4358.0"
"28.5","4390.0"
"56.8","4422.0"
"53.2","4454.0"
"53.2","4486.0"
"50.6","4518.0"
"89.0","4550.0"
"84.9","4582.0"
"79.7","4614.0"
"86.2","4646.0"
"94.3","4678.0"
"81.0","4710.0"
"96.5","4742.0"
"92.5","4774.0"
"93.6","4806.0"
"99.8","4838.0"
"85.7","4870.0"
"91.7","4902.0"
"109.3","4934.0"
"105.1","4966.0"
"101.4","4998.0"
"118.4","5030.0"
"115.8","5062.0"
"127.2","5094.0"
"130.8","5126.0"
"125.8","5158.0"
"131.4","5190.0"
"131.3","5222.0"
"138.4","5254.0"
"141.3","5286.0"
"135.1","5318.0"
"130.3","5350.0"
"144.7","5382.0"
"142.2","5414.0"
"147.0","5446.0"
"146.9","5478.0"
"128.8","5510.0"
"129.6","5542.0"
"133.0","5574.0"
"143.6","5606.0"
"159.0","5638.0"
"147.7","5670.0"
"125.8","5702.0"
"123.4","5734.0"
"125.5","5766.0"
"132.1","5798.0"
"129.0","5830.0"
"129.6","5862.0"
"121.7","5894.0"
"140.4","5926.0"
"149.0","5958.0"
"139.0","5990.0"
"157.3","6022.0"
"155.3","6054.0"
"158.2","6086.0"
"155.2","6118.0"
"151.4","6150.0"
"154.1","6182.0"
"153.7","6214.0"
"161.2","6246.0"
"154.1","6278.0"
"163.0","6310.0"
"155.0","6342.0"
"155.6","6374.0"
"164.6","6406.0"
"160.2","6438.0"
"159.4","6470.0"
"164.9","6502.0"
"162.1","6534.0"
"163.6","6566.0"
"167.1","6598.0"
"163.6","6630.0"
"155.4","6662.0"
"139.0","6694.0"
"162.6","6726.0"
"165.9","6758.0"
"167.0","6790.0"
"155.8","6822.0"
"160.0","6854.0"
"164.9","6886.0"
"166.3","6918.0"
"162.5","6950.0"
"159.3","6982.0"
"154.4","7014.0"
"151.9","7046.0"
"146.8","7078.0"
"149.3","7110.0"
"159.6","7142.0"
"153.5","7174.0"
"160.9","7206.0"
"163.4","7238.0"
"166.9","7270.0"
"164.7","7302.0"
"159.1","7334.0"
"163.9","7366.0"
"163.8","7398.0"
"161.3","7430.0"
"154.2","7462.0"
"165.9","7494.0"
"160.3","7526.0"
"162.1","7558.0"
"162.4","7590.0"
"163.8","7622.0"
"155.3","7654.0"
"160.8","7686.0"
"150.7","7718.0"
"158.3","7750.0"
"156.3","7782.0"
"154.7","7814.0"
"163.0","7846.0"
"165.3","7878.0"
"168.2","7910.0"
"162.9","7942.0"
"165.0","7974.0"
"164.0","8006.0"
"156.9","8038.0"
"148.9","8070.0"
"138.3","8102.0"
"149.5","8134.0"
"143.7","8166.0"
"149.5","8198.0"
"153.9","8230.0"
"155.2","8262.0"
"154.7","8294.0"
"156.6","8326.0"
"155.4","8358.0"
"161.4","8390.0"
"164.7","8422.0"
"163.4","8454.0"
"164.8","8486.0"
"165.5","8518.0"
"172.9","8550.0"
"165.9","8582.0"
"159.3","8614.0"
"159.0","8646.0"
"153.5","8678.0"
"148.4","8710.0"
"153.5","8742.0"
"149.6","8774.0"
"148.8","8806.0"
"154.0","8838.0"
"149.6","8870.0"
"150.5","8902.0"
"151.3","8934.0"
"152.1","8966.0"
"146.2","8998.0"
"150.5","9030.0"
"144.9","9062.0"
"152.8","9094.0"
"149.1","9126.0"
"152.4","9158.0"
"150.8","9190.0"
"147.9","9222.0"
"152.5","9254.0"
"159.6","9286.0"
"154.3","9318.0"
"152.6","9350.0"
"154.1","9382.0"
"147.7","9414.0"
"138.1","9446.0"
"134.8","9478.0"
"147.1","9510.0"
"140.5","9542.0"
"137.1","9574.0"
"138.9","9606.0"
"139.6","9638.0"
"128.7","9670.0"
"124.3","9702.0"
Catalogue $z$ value 0.14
